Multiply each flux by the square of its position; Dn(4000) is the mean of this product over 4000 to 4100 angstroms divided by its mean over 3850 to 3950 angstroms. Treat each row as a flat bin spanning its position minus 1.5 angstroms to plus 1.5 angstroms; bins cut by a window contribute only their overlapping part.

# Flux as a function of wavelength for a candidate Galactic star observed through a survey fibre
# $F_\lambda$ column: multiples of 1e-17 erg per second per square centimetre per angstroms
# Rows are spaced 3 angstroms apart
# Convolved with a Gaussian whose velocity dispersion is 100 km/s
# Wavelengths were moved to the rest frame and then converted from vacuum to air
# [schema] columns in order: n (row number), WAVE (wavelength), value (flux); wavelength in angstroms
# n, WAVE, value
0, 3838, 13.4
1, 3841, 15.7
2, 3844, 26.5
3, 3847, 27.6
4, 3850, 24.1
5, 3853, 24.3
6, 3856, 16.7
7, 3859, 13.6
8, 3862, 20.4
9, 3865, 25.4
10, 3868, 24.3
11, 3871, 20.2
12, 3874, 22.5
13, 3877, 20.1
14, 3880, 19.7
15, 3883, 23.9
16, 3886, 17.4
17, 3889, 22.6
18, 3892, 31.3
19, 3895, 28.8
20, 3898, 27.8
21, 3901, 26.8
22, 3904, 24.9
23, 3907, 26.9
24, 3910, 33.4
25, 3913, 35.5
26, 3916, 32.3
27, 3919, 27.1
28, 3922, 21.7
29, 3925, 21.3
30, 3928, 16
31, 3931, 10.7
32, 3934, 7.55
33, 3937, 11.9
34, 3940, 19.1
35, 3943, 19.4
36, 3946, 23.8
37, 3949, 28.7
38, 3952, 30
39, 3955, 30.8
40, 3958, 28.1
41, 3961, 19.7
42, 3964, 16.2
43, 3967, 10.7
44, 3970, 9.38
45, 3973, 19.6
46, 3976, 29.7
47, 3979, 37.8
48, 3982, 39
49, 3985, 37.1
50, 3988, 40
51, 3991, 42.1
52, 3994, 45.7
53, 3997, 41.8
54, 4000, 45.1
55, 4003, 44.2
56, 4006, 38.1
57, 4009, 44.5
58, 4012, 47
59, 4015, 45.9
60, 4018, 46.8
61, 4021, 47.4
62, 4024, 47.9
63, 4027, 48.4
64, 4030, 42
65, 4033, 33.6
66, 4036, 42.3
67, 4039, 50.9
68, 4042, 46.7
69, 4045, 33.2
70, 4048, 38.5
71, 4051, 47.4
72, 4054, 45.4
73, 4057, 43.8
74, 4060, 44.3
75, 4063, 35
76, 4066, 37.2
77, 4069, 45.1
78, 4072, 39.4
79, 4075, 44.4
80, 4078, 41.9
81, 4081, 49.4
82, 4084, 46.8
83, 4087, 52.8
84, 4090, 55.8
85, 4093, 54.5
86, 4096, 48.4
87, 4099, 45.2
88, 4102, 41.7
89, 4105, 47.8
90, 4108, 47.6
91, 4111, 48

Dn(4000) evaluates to 2.13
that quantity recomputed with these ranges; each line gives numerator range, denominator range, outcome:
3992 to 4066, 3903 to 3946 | 2.08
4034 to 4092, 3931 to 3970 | 2.38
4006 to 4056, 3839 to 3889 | 2.24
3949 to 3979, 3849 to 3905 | 1.04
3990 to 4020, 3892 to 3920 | 1.58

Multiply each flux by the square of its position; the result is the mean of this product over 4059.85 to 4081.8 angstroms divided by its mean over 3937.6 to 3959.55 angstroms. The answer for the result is 1.8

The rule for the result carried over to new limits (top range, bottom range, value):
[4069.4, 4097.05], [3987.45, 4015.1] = 1.15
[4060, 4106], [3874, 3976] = 2.19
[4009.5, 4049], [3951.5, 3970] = 2.16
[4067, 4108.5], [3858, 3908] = 2.23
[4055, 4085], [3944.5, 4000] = 1.50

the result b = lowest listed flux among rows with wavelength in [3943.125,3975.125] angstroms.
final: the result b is 9.38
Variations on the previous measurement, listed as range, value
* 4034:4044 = 42.3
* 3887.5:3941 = 7.55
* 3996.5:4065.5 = 33.2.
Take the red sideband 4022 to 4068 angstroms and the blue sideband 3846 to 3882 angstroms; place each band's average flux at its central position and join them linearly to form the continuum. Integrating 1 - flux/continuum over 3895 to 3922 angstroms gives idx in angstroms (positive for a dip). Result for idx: -2.2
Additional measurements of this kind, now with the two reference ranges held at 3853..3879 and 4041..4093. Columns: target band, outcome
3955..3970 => 6.0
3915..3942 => 9.0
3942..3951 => 1.7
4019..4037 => -1.9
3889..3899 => -1.9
